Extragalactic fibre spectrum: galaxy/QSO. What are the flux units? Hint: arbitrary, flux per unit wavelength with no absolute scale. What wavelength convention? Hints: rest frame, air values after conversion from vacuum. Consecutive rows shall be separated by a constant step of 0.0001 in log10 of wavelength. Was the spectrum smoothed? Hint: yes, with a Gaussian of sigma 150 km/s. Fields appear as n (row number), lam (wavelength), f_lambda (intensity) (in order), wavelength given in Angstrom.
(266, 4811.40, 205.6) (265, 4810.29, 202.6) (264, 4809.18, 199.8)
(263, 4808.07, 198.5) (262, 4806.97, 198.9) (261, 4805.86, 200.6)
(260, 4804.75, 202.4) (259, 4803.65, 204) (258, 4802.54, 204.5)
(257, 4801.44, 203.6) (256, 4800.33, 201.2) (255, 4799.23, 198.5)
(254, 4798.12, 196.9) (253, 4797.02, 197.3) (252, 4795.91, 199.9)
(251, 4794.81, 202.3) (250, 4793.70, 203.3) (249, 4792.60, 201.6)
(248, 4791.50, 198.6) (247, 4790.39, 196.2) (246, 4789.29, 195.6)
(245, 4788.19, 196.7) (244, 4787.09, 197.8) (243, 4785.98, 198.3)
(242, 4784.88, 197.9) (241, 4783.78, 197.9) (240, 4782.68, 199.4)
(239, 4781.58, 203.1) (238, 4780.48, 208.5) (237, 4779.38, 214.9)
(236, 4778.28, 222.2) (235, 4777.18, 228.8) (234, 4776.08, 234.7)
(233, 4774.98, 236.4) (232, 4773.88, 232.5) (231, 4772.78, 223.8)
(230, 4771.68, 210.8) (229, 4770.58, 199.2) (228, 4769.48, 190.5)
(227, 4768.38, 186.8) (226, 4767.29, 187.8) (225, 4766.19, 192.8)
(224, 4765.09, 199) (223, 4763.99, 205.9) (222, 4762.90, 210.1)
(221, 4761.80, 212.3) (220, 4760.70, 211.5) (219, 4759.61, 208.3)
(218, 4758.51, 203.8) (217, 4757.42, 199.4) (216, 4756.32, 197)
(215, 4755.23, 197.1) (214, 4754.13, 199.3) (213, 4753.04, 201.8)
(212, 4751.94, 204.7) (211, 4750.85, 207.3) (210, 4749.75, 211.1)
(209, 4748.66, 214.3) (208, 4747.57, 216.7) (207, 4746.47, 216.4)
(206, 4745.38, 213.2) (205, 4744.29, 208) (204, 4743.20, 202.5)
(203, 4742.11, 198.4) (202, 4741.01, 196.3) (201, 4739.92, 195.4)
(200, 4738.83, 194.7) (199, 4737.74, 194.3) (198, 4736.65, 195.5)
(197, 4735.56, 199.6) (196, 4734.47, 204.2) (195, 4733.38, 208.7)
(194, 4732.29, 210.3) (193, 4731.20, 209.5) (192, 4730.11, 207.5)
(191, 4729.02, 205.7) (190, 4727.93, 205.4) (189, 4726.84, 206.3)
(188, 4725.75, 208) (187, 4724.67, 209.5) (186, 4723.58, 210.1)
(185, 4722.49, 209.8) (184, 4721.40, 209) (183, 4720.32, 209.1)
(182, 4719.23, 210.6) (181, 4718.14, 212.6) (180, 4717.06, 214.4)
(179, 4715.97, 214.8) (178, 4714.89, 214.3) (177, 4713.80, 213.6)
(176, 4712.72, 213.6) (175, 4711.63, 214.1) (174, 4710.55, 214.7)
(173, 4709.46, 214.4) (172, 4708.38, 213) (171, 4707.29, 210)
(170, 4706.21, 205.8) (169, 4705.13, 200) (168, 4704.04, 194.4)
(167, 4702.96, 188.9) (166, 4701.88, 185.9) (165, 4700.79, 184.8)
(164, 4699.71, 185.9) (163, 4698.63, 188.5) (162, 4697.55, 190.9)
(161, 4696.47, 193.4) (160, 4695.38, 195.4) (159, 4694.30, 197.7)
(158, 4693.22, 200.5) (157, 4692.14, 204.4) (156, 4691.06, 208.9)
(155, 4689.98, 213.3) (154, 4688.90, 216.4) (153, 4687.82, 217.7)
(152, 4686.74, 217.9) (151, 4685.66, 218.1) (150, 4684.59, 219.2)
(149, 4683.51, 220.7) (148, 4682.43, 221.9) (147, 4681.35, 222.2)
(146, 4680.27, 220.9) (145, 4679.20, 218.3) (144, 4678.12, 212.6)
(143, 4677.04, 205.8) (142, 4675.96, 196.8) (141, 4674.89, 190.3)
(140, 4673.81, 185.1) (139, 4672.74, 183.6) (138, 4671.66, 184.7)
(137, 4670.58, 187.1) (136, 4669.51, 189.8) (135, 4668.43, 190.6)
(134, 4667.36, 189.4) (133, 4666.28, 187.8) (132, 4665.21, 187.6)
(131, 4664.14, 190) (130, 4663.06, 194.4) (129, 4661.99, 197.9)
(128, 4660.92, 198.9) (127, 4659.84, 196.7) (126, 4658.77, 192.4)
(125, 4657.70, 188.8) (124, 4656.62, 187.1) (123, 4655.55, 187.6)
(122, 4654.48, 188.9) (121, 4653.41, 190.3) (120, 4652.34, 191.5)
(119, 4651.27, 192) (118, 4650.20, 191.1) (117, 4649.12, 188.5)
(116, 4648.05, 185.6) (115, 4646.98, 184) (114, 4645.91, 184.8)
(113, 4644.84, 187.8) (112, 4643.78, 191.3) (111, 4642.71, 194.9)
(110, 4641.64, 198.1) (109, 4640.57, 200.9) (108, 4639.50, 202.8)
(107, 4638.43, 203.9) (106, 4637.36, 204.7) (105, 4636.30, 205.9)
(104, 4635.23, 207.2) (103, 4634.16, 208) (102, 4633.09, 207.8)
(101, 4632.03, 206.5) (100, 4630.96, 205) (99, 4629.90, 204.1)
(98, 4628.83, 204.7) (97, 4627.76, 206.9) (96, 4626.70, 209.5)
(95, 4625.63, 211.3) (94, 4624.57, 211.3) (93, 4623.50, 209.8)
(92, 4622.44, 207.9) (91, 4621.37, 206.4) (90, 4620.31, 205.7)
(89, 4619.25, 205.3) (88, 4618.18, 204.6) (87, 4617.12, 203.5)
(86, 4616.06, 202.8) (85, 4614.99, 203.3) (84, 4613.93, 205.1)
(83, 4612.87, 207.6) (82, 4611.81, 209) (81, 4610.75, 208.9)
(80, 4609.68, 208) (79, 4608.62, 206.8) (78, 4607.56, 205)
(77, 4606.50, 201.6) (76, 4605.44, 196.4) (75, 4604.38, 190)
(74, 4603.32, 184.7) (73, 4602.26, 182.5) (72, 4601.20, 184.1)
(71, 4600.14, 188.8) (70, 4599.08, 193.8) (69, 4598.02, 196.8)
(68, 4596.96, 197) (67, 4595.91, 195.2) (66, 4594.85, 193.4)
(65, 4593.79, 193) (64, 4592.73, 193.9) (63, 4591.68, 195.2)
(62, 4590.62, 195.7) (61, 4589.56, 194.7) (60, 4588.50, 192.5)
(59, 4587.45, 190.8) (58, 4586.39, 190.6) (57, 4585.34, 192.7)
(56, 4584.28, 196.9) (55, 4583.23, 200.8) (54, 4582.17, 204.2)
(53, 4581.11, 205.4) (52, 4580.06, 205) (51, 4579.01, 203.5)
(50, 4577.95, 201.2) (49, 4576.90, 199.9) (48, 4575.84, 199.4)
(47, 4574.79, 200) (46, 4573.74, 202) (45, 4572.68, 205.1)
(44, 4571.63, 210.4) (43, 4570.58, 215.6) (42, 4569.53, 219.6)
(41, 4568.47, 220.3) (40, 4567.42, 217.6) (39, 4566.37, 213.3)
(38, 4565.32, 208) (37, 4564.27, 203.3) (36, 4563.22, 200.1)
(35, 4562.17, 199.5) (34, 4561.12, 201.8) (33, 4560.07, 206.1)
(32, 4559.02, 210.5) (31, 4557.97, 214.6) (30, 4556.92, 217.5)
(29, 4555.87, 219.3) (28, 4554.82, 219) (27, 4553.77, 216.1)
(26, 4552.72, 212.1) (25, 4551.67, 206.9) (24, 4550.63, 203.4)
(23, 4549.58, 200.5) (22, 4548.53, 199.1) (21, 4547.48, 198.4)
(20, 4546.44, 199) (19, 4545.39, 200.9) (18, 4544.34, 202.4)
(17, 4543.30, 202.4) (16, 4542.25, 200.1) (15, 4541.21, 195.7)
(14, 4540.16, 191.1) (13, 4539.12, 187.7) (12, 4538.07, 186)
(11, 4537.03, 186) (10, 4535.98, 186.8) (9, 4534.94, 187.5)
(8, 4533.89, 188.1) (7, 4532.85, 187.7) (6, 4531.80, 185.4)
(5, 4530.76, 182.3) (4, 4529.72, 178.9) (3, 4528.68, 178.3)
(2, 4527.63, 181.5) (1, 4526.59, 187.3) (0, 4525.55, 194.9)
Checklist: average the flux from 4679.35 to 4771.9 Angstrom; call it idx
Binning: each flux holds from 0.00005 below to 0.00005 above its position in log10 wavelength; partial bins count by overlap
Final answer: 206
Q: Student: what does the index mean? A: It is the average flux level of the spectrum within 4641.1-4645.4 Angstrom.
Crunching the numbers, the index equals 193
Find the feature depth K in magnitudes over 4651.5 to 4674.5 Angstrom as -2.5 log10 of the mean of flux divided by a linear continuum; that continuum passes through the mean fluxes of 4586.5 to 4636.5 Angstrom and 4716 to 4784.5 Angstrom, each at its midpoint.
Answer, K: 0.07 mag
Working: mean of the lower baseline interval 201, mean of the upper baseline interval 207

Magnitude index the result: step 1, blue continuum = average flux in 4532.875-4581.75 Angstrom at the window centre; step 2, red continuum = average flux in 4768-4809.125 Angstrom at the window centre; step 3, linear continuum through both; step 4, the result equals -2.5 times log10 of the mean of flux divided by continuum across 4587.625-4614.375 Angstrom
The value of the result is 0.04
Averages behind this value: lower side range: 204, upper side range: 205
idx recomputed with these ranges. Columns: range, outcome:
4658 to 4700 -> 201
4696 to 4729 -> 205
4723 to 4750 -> 206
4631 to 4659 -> 195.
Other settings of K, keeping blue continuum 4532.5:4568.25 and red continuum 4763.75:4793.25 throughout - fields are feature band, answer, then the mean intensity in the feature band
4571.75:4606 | 0.038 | 196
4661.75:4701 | 0.018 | 201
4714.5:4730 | -0.026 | 210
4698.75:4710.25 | 0.035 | 198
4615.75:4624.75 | -0.015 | 206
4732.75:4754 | 0.005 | 204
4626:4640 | -0.013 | 206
